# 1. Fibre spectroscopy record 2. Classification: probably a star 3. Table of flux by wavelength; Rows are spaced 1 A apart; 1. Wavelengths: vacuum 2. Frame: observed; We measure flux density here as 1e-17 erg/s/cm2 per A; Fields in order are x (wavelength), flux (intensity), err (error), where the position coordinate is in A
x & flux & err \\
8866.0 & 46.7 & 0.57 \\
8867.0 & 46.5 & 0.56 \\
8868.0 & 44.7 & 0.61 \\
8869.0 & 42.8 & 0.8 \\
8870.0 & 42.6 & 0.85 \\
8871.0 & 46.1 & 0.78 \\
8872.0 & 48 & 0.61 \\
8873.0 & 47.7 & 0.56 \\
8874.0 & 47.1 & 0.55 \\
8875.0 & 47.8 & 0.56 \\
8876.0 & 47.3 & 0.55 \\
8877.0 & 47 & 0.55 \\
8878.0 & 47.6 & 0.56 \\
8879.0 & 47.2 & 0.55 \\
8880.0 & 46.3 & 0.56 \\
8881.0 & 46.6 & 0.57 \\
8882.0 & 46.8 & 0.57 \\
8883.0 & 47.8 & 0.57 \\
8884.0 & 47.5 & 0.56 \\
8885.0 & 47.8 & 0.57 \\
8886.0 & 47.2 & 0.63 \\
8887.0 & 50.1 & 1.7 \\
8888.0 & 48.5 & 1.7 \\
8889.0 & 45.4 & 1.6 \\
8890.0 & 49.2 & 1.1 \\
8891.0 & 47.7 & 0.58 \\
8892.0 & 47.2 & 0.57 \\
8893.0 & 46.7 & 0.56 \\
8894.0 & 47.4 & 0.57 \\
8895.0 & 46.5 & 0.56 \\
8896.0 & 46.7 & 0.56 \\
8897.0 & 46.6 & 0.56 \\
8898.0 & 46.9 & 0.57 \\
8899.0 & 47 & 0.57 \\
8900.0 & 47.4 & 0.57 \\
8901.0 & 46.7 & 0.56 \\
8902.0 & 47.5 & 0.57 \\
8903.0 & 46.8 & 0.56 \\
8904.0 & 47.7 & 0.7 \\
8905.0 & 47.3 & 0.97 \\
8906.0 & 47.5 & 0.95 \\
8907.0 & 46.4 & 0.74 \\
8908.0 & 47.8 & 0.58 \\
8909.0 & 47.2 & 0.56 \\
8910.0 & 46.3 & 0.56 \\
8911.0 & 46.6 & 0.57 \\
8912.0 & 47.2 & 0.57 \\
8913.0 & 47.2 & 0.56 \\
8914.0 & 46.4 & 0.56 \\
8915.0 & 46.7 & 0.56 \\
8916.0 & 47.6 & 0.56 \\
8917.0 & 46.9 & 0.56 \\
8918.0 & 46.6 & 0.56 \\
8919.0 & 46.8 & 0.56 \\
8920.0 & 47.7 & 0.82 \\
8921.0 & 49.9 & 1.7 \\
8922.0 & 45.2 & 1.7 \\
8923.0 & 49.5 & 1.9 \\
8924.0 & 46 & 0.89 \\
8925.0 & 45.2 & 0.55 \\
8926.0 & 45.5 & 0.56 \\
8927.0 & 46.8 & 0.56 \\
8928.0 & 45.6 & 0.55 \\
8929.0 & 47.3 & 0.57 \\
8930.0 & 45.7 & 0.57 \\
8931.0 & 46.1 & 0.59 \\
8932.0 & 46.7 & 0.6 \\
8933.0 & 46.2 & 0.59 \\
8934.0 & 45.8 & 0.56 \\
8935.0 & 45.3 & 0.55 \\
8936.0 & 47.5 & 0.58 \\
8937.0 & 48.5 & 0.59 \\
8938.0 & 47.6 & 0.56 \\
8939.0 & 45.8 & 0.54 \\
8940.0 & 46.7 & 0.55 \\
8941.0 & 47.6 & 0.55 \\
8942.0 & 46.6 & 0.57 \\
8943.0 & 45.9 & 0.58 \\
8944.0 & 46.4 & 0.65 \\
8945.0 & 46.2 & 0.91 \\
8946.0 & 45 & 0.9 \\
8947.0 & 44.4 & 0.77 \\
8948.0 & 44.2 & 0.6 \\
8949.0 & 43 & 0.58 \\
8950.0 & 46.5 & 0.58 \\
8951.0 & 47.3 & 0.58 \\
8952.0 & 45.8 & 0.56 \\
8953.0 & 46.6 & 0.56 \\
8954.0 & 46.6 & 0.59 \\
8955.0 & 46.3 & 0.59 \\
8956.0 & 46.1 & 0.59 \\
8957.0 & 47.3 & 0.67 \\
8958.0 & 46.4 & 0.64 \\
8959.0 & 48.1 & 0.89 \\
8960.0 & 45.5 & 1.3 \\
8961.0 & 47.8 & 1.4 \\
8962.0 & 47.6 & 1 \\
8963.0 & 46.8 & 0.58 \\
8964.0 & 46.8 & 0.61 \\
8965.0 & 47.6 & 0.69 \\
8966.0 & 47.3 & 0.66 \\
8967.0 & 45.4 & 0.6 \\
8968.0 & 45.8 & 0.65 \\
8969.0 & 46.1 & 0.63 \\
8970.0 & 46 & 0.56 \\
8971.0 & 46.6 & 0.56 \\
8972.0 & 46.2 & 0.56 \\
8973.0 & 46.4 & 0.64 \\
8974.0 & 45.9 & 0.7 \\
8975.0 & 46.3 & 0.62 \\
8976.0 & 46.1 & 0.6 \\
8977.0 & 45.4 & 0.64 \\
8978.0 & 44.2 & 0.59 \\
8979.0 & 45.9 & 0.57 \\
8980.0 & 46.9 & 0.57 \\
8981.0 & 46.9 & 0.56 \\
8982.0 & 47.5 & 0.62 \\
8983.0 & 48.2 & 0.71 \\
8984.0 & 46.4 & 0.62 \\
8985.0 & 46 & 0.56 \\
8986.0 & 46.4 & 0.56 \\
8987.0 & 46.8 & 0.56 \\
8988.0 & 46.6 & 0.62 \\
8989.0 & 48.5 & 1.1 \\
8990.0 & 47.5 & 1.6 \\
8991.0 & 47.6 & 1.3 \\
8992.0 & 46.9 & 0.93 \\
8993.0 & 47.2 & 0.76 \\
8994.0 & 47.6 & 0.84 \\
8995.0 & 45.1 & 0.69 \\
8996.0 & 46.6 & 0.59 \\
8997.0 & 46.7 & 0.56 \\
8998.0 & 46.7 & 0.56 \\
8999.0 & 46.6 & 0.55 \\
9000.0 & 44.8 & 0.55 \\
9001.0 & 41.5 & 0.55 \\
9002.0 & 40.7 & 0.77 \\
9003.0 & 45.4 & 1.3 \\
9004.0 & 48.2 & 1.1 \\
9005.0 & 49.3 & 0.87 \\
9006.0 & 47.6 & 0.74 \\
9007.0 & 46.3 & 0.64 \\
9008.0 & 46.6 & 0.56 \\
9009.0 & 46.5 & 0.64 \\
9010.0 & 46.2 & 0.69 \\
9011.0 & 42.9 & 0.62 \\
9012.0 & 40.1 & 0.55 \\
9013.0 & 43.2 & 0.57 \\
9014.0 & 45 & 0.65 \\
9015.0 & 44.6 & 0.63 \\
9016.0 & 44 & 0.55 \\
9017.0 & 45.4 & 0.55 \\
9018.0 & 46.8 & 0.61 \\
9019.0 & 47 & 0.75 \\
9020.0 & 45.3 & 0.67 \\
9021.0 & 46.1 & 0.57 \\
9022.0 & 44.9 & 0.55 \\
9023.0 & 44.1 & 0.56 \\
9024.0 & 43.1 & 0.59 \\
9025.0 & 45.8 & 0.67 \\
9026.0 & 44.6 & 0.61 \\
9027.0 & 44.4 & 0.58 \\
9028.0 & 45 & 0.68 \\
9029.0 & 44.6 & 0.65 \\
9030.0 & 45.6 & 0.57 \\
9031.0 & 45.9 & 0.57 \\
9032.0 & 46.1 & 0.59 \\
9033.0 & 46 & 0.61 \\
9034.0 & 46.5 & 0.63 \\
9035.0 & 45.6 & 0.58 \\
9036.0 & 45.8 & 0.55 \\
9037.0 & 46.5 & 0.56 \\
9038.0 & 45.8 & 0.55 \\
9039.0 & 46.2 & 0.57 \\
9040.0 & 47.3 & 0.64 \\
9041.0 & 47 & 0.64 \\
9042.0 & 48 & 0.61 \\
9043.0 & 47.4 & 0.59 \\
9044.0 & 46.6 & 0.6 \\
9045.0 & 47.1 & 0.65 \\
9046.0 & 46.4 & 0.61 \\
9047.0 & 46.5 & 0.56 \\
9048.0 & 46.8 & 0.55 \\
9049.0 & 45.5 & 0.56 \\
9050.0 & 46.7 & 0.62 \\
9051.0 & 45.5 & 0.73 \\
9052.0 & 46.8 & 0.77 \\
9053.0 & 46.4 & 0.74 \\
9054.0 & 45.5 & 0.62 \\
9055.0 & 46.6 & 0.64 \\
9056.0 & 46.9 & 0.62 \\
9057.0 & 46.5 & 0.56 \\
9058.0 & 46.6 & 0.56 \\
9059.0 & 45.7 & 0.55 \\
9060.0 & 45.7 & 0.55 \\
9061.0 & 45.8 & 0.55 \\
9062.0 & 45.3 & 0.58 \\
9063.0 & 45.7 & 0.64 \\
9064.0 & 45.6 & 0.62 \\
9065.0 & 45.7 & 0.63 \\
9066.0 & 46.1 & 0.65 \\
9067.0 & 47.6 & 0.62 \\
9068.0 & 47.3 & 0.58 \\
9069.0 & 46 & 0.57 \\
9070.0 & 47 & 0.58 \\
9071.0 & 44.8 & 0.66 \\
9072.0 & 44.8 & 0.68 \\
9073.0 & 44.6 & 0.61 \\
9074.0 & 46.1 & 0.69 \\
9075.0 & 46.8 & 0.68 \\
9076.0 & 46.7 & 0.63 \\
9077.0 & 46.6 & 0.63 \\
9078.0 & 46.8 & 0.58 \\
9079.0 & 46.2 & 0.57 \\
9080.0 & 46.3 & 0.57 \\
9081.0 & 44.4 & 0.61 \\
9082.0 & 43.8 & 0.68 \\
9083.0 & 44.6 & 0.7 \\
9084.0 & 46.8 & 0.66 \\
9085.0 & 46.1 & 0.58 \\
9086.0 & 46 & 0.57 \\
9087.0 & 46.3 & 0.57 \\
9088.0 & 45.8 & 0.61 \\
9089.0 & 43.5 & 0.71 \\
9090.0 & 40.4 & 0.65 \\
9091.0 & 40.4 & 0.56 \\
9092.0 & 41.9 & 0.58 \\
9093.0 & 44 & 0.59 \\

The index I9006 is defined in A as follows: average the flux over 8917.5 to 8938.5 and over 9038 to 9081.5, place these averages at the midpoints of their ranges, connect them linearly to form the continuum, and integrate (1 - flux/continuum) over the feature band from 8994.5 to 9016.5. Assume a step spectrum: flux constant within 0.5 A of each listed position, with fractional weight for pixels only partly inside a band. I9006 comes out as 0.6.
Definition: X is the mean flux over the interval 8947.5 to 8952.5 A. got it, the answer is 45.4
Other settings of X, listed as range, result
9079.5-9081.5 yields 45.3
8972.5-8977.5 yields 46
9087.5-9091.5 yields 42.5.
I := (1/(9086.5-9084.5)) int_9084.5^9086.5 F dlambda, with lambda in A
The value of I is 46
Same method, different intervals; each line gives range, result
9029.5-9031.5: 45.8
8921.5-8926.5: 46.3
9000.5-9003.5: 42.5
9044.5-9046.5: 46.8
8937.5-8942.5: 46.9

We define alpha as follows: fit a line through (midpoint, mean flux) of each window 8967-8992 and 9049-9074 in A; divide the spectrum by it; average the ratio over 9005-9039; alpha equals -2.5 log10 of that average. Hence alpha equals 0.02 mag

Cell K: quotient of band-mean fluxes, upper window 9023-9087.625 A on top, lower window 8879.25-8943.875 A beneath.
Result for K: 0.98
